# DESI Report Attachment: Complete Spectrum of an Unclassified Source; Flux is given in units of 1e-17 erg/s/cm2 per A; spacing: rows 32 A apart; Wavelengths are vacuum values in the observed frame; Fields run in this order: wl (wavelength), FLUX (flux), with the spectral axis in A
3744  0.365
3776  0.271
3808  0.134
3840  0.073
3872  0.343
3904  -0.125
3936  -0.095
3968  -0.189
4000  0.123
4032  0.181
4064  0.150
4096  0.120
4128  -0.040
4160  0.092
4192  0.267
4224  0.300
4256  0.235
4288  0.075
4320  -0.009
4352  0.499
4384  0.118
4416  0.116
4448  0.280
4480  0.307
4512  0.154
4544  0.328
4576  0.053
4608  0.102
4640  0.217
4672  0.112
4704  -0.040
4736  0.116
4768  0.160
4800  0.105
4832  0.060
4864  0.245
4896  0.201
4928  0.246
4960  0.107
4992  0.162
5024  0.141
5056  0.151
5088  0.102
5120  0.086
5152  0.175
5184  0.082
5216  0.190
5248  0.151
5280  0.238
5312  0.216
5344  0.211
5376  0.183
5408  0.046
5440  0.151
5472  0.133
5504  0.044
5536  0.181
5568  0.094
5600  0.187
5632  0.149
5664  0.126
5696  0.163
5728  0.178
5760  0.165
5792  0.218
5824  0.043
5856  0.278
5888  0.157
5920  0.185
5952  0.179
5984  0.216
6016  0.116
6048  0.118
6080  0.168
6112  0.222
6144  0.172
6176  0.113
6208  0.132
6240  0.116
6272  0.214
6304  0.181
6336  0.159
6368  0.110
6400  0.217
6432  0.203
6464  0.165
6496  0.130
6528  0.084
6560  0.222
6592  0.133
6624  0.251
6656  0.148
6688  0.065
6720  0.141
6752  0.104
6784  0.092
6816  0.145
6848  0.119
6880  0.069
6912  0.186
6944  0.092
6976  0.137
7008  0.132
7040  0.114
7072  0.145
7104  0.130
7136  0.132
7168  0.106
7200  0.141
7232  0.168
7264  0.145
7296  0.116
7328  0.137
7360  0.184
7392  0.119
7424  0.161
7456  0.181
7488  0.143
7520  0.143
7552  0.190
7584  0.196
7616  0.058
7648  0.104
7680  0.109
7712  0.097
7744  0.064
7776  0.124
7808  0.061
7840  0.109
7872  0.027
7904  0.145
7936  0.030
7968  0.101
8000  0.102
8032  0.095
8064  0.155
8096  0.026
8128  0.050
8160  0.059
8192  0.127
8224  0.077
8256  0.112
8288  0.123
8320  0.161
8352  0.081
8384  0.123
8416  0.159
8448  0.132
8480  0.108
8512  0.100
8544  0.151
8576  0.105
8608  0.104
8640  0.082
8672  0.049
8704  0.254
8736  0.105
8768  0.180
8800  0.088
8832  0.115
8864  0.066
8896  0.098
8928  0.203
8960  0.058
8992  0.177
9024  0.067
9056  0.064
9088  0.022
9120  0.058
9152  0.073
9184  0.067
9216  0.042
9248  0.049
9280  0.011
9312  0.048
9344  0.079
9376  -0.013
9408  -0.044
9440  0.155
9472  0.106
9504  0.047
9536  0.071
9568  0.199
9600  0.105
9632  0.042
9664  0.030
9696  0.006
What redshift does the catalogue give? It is 0.324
